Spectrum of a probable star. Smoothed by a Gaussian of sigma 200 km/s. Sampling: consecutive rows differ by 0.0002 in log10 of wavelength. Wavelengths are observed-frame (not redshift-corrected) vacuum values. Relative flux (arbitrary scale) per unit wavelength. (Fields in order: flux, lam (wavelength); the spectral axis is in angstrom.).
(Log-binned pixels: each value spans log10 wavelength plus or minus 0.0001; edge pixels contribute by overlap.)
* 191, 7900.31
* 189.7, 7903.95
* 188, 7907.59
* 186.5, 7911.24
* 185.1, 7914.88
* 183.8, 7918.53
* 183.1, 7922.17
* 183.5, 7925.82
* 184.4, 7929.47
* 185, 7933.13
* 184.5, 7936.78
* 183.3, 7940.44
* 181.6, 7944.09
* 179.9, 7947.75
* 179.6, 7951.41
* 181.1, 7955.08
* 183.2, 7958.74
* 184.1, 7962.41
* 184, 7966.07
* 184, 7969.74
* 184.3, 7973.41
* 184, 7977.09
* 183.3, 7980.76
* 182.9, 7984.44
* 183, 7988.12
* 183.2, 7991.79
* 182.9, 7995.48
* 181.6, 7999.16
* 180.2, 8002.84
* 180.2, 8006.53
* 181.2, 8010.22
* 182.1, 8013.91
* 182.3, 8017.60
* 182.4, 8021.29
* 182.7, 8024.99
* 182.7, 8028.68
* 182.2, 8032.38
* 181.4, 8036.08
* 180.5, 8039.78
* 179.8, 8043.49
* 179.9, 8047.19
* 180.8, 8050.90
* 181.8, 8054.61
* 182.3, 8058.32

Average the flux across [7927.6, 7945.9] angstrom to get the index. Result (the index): 184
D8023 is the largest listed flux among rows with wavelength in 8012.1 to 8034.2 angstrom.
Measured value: 182.7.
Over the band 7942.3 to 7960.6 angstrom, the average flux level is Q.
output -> 181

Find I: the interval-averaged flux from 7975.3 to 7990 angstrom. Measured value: 183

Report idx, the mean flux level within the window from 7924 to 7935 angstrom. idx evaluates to 184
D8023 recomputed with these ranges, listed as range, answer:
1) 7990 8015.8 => 183.2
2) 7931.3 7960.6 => 185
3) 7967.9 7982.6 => 184.3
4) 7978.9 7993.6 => 183.3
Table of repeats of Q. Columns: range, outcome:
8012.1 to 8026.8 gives 182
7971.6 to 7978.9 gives 184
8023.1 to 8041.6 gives 182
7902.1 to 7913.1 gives 188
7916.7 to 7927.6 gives 184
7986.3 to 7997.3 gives 183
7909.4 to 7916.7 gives 186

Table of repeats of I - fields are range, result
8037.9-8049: 180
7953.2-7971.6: 183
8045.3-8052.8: 180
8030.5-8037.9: 182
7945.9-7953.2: 180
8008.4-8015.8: 182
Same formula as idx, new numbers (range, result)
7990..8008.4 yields 182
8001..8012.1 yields 180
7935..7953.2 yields 182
